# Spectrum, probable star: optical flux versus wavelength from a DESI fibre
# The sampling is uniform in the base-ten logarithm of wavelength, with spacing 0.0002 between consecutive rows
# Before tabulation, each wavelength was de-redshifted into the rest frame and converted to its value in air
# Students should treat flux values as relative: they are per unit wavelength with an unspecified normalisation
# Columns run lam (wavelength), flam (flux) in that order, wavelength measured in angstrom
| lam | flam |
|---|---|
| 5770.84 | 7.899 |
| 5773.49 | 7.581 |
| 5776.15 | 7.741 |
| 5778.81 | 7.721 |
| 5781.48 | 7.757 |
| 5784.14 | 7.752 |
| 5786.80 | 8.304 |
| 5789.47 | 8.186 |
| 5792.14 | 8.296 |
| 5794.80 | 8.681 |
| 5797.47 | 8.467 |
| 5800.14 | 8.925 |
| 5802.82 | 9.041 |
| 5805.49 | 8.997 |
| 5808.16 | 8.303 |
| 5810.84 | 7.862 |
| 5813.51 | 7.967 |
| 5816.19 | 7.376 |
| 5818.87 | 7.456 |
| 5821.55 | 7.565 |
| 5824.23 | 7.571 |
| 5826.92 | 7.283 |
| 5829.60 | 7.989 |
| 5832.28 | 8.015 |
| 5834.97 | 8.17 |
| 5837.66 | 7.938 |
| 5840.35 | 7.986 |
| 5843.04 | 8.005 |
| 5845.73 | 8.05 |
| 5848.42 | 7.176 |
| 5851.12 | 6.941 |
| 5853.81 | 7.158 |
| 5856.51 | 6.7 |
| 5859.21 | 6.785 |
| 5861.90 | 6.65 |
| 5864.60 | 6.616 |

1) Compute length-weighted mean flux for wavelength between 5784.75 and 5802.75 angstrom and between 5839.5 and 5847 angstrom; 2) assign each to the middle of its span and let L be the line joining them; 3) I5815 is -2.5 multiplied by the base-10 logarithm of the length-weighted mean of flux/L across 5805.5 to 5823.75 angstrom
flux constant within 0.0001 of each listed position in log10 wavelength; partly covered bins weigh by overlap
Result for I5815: 0.06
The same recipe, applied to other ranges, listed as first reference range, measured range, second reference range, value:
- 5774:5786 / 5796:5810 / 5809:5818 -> -0.13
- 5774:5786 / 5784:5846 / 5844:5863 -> -0.09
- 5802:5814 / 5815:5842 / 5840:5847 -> 0.06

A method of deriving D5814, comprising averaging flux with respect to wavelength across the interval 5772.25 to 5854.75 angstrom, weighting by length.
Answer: 7.95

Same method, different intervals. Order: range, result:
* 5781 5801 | 8.31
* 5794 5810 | 8.71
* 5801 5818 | 8.25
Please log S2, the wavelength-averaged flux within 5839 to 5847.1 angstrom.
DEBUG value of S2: 8.01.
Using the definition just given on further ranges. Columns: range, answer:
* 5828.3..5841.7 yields 8.02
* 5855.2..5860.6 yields 6.75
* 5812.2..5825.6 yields 7.58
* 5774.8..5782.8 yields 7.73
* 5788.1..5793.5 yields 8.24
